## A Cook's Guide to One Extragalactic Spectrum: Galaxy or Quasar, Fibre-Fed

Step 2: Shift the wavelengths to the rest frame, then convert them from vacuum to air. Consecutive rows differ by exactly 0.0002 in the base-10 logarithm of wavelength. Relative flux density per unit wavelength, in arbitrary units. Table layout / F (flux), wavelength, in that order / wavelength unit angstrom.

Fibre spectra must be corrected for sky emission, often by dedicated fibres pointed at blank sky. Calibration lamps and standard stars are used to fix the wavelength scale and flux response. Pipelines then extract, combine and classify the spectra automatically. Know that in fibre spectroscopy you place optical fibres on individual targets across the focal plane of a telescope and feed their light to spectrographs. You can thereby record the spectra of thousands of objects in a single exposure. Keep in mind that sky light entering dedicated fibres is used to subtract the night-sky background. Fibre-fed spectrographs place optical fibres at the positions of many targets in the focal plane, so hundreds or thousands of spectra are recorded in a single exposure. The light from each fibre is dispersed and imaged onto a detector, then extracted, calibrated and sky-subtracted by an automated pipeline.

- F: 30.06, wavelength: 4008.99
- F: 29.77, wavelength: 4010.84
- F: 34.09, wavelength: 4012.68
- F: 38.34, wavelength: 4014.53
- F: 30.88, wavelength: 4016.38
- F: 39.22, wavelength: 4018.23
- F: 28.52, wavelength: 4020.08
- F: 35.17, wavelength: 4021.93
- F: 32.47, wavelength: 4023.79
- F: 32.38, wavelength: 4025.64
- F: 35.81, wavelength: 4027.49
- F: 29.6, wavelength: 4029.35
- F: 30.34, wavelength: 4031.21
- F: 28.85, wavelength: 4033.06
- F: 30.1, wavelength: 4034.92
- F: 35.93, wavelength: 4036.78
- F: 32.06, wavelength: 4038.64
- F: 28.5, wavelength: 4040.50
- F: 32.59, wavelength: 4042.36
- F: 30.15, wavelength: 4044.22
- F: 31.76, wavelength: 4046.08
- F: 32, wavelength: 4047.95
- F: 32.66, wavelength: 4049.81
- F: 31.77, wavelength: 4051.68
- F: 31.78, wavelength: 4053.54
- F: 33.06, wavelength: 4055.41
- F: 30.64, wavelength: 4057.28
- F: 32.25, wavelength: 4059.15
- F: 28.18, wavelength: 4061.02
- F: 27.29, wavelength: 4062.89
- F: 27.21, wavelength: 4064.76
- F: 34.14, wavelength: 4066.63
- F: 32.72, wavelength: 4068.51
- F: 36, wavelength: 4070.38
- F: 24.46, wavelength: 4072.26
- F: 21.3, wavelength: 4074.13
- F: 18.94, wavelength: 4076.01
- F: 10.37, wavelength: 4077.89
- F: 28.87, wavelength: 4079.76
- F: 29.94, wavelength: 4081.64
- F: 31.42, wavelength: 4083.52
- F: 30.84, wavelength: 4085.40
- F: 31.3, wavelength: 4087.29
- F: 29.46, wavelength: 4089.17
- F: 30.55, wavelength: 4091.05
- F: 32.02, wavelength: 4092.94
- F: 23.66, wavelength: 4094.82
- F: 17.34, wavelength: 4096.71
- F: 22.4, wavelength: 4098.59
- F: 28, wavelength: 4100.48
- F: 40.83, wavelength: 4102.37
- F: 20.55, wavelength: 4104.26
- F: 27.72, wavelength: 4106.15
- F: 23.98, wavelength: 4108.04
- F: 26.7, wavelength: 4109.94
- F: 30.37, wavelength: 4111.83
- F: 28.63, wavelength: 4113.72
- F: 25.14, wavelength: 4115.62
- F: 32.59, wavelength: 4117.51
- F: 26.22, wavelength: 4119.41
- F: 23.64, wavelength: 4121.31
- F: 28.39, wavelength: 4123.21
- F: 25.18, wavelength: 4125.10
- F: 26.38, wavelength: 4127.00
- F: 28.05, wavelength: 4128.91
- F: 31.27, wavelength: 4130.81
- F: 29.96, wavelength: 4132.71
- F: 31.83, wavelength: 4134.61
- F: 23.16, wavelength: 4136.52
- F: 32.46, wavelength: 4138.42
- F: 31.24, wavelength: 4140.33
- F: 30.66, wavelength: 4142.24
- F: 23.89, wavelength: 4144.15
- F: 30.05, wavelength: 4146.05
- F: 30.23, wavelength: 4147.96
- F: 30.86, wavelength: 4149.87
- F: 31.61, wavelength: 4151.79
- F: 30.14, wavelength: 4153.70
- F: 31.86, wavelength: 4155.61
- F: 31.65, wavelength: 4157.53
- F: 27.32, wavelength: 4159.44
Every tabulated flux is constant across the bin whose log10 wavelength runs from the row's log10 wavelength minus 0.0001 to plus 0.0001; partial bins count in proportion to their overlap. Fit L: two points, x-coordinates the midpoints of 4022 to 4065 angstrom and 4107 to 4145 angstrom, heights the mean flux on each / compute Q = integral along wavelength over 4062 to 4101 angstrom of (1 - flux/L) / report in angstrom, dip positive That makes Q 3.6 angstrom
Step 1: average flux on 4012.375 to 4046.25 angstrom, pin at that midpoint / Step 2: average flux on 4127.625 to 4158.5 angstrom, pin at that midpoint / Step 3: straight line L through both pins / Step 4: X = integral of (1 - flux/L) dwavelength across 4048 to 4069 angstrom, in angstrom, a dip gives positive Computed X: 0.48 angstrom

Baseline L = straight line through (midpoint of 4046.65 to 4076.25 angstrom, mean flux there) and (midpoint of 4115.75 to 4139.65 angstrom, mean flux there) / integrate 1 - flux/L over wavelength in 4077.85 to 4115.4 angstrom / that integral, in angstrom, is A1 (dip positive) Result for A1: 1.8 angstrom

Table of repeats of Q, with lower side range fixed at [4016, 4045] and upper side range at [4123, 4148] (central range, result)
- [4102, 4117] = 1.0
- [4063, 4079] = 2.6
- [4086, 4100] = 1.5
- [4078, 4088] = 0.5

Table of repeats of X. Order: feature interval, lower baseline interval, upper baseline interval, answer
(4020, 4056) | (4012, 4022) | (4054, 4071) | 1.1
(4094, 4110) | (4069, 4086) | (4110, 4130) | 0.7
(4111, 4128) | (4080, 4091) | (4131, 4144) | 1.4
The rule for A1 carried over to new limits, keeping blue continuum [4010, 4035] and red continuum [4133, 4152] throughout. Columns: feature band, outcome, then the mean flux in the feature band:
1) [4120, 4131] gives 1.1 angstrom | 26.8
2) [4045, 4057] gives -0.1 angstrom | 32.1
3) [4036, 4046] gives 0.1 angstrom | 31.8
